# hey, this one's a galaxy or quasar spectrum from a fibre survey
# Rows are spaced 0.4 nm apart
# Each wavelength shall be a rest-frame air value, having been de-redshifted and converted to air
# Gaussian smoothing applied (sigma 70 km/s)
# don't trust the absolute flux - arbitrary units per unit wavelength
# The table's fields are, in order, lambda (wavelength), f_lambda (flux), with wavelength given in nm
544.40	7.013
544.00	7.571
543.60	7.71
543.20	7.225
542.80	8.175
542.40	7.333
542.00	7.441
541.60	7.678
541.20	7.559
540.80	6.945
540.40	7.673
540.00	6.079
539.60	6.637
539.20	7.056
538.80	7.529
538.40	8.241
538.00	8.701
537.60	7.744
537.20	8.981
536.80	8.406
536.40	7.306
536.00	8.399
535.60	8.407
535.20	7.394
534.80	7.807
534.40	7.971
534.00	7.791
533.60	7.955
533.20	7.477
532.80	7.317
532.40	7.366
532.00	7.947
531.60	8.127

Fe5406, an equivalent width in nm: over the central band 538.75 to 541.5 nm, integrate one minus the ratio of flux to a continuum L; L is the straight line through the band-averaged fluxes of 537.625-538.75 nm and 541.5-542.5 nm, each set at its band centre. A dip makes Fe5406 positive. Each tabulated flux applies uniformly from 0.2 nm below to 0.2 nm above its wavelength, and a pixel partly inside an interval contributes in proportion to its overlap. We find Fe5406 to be 0.273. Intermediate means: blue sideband 8.23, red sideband 7.48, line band 7.07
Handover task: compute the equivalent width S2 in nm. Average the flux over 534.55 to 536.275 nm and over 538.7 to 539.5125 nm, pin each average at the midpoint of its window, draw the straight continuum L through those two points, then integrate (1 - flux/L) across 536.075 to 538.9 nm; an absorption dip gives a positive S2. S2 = -0.24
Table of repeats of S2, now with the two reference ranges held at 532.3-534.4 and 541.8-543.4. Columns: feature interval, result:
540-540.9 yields 0.06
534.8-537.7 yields -0.18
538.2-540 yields 0.08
